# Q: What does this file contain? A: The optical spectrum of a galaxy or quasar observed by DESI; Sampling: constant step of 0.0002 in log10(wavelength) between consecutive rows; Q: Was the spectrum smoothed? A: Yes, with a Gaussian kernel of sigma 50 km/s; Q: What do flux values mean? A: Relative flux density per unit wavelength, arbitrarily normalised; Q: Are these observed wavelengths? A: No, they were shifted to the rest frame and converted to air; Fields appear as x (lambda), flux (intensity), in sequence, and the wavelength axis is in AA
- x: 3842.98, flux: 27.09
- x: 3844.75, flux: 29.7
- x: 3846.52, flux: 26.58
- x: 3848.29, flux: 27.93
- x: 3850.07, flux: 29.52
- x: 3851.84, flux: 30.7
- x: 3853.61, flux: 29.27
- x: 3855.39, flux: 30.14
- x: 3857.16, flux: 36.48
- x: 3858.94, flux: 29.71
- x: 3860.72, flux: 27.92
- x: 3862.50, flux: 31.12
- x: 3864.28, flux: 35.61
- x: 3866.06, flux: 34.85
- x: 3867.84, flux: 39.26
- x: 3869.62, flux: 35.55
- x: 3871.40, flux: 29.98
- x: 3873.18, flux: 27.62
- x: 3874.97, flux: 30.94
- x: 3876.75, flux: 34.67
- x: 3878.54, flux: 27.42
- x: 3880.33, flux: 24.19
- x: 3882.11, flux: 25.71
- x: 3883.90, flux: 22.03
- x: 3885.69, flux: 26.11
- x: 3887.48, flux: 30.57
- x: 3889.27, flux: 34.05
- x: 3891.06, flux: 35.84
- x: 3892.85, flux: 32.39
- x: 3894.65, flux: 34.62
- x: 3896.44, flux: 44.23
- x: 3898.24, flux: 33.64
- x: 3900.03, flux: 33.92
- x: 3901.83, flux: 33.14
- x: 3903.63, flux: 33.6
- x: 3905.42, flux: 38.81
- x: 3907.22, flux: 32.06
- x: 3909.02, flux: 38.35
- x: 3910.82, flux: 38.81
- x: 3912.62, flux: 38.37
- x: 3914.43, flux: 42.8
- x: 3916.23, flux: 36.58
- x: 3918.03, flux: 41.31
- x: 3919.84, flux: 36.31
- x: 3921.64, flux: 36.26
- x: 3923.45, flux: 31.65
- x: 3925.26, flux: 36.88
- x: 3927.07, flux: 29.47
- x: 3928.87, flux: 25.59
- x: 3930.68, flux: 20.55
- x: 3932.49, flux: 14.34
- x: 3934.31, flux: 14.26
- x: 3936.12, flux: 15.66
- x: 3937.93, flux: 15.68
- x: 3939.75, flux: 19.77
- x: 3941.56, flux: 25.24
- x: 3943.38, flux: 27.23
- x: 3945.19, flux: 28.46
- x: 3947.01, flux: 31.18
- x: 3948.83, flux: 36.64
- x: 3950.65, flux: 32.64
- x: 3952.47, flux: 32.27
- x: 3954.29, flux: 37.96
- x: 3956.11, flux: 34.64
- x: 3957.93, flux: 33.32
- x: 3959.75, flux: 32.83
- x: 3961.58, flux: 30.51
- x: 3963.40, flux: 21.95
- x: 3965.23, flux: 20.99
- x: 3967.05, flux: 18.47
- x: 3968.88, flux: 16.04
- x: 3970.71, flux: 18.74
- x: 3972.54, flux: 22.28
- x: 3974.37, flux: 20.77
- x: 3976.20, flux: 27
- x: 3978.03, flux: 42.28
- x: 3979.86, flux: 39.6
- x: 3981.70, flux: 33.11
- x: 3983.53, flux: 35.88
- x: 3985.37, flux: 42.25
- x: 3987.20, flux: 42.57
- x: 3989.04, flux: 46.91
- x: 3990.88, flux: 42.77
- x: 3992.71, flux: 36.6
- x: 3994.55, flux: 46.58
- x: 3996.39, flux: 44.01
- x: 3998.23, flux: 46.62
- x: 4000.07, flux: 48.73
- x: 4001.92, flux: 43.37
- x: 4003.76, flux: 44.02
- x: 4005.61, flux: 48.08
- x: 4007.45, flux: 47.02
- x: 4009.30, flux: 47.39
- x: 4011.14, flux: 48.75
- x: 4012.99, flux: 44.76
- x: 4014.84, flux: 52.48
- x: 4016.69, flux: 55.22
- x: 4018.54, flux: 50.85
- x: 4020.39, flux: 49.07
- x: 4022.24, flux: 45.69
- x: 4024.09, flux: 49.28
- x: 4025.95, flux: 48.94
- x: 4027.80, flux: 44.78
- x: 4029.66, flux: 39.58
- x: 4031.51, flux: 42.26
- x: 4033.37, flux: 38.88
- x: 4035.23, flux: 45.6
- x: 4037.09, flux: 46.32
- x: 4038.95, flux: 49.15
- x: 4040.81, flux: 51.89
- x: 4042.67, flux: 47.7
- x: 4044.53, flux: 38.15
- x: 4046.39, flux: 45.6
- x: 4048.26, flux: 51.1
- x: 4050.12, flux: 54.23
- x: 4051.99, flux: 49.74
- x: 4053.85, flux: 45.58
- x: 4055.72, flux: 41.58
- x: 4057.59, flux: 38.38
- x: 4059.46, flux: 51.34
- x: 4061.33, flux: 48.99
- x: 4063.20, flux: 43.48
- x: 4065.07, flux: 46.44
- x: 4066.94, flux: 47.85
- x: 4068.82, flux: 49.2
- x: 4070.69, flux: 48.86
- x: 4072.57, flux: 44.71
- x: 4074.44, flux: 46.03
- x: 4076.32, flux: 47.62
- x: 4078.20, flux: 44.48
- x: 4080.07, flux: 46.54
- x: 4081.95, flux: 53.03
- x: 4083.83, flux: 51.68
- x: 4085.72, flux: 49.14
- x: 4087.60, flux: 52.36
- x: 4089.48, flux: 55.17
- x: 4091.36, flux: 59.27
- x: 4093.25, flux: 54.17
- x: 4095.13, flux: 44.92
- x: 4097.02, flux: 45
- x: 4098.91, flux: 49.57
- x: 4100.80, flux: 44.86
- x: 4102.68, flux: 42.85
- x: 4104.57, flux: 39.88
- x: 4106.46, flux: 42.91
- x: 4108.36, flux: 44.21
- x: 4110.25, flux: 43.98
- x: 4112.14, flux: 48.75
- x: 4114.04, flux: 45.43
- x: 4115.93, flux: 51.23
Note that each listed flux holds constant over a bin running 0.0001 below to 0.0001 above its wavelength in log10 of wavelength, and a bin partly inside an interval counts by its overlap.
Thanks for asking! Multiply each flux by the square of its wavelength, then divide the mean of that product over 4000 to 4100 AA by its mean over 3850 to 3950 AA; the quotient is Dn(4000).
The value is 1.66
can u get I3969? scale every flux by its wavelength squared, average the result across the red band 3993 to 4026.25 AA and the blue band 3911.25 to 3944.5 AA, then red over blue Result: 1.8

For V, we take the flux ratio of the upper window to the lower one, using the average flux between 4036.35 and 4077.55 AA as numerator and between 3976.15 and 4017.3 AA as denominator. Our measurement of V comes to 1.07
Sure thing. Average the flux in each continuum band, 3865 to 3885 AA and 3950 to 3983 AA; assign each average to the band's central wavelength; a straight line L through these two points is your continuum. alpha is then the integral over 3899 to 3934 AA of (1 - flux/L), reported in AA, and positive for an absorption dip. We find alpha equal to -4.4 AA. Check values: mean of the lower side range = 30.2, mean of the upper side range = 28.7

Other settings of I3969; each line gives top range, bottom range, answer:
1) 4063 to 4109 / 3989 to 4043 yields 1.07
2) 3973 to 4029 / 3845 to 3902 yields 1.49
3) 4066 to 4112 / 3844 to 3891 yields 1.76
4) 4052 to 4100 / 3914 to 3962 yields 1.75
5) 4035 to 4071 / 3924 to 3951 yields 2.01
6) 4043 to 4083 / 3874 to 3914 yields 1.54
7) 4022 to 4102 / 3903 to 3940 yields 1.67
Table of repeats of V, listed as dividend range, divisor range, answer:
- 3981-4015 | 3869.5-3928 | 1.32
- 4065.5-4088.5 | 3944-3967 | 1.58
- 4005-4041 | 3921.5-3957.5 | 1.73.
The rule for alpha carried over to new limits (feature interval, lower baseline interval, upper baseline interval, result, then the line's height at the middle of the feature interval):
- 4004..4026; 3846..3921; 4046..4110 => -3.0 AA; 42.9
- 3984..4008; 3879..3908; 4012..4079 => -1.3 AA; 42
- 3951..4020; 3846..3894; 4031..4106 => 4.8 AA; 40.4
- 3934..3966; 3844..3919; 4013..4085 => 9.2 AA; 38.7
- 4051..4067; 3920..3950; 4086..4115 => -1.4 AA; 42.2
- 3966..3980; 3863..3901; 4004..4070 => 5.5 AA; 40.8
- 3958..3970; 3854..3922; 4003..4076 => 4.8 AA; 40.2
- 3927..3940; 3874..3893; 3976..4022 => 6.2 AA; 35.9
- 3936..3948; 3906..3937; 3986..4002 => 3.8 AA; 34.9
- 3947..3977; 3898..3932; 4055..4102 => 8.5 AA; 38.4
